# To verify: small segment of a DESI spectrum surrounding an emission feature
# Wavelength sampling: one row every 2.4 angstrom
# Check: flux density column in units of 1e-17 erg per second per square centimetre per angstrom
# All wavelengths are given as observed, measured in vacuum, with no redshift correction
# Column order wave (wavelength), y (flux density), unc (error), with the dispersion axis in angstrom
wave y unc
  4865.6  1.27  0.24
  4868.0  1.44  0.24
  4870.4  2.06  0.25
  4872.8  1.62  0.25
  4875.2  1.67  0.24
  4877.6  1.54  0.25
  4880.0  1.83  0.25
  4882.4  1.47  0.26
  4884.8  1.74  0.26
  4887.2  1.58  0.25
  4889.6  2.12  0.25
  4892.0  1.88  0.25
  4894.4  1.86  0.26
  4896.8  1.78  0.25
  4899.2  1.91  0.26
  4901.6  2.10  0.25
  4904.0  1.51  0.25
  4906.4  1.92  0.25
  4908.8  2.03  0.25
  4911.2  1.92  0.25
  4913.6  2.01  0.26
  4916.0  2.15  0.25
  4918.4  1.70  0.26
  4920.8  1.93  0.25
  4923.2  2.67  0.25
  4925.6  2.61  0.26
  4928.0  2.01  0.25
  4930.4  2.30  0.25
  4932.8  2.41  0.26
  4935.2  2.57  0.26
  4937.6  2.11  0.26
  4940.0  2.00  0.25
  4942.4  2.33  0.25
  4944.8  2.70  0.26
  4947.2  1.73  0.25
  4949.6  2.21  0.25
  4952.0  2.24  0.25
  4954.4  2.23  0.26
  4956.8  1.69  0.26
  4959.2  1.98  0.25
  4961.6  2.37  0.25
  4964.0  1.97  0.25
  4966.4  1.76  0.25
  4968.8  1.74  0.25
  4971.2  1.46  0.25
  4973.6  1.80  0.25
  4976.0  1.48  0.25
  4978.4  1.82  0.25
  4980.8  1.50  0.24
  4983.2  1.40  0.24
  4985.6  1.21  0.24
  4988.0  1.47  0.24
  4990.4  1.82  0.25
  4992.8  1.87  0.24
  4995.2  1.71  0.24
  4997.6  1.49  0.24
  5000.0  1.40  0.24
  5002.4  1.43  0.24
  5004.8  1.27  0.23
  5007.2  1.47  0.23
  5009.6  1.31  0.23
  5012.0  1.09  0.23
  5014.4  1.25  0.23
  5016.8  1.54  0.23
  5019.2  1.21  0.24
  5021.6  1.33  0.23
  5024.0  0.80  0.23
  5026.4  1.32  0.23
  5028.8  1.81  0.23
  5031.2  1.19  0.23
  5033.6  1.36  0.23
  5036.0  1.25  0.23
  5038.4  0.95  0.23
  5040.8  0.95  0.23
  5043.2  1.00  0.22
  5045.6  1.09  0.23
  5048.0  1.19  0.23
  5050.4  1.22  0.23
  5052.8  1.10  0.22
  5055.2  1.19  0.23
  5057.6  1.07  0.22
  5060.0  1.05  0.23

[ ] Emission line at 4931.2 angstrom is C III] 1909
